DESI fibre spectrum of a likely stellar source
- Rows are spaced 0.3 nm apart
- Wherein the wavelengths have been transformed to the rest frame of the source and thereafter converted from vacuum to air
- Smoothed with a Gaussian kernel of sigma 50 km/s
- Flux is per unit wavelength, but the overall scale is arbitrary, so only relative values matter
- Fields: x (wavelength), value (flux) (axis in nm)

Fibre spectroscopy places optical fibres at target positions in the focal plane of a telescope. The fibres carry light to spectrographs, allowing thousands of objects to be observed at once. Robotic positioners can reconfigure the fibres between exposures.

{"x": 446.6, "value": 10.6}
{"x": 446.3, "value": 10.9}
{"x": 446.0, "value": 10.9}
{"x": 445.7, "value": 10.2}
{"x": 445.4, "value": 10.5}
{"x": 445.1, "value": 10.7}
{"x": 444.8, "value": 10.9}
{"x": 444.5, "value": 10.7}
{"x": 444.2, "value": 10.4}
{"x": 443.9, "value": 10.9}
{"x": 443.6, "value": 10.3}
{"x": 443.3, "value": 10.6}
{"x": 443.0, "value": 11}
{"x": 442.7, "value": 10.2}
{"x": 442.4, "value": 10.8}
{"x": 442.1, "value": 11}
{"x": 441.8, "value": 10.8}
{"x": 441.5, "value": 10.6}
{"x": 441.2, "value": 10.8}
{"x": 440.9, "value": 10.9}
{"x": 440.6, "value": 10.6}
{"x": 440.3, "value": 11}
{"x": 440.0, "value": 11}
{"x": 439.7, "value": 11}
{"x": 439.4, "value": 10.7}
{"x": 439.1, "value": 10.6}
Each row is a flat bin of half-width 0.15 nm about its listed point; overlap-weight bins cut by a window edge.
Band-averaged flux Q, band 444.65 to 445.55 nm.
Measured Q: 10.7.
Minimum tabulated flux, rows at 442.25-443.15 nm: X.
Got 10.2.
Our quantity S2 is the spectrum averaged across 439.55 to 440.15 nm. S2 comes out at 11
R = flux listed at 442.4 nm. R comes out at 10.8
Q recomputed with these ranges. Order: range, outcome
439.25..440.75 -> 10.9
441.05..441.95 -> 10.7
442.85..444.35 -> 10.6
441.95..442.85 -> 10.7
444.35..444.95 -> 10.8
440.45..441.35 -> 10.8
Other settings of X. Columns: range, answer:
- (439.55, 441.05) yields 10.6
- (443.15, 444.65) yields 10.3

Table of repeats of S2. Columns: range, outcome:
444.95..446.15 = 10.6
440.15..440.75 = 10.8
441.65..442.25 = 10.9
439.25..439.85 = 10.8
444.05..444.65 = 10.5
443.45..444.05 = 10.6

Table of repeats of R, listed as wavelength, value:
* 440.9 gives 10.9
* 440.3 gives 11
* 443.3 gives 10.6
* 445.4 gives 10.5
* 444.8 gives 10.9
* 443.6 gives 10.3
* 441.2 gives 10.8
